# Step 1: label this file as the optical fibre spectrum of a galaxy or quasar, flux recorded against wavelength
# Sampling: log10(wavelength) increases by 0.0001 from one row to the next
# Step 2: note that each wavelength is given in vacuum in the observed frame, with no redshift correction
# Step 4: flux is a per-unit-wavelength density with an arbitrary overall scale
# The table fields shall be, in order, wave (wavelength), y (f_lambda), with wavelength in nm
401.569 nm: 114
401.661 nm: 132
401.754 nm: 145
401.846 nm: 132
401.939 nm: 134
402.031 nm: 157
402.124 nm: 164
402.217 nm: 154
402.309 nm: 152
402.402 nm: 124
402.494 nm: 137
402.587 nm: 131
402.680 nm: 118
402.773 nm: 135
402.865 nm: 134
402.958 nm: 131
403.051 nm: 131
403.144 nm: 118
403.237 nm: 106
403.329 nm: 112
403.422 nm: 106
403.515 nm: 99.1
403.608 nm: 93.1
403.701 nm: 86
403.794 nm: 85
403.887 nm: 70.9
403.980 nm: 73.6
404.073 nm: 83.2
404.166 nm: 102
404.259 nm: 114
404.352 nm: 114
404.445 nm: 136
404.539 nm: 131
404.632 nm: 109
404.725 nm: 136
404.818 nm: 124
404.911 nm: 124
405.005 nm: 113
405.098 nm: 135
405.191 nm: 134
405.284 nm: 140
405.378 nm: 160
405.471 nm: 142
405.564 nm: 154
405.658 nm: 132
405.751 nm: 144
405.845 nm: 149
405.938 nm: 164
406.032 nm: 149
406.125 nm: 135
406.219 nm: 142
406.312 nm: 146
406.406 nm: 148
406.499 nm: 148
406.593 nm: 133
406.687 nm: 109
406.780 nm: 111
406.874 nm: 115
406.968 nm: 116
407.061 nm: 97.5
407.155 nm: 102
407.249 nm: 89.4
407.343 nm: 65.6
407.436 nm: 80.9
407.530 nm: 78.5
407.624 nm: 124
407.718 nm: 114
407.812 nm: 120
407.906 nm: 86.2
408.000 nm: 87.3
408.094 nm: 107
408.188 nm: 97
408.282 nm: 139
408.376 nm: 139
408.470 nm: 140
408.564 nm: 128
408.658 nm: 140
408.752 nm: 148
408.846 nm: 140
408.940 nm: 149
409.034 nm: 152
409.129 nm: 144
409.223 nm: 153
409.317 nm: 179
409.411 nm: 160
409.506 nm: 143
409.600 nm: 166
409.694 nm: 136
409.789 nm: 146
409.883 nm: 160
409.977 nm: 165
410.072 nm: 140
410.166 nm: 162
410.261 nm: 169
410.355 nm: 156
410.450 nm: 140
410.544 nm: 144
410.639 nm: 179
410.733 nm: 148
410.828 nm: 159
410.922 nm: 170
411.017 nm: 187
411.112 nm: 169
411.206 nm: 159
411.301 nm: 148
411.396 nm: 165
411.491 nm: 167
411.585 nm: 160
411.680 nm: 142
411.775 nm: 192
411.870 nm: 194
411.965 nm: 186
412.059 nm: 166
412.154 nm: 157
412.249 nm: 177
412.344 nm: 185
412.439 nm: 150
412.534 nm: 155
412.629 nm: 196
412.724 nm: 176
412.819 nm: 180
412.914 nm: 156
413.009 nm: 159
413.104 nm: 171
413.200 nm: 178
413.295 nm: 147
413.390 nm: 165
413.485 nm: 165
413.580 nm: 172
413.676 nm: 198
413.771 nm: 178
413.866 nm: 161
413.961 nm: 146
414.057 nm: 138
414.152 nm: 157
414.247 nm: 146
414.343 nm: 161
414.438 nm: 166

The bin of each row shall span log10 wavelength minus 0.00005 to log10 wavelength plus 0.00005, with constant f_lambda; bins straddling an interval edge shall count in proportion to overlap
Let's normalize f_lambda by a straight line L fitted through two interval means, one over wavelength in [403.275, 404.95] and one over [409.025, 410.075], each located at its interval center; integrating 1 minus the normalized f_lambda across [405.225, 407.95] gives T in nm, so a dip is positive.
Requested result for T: 0.05 nm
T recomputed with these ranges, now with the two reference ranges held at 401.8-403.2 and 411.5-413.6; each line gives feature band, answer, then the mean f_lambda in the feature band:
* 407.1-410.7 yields 0.56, 133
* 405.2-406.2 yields 0.01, 146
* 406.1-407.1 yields 0.15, 127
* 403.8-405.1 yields 0.30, 110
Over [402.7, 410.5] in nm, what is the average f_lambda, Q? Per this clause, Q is 127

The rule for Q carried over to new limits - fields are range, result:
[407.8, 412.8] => 154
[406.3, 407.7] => 110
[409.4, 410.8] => 154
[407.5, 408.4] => 109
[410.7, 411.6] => 164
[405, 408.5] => 123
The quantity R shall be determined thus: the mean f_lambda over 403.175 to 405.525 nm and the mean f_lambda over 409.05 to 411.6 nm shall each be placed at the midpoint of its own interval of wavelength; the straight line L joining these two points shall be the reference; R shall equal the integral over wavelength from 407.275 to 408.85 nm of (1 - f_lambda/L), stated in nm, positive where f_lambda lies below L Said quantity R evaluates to 0.32 nm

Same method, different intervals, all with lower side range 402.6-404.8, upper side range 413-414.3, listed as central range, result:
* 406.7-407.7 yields 0.23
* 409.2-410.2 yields -0.09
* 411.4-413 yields -0.16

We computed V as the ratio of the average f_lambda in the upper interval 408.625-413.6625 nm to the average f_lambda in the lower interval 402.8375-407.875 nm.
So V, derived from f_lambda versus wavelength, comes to 1.4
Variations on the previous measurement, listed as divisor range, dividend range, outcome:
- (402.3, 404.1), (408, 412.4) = 1.40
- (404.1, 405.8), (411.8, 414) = 1.32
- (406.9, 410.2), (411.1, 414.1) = 1.31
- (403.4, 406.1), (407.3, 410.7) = 1.12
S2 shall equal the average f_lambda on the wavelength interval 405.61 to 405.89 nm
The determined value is 141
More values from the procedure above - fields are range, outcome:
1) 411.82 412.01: 190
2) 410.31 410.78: 153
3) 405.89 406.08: 157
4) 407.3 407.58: 75.8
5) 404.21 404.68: 121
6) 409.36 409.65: 157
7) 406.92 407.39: 94.2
